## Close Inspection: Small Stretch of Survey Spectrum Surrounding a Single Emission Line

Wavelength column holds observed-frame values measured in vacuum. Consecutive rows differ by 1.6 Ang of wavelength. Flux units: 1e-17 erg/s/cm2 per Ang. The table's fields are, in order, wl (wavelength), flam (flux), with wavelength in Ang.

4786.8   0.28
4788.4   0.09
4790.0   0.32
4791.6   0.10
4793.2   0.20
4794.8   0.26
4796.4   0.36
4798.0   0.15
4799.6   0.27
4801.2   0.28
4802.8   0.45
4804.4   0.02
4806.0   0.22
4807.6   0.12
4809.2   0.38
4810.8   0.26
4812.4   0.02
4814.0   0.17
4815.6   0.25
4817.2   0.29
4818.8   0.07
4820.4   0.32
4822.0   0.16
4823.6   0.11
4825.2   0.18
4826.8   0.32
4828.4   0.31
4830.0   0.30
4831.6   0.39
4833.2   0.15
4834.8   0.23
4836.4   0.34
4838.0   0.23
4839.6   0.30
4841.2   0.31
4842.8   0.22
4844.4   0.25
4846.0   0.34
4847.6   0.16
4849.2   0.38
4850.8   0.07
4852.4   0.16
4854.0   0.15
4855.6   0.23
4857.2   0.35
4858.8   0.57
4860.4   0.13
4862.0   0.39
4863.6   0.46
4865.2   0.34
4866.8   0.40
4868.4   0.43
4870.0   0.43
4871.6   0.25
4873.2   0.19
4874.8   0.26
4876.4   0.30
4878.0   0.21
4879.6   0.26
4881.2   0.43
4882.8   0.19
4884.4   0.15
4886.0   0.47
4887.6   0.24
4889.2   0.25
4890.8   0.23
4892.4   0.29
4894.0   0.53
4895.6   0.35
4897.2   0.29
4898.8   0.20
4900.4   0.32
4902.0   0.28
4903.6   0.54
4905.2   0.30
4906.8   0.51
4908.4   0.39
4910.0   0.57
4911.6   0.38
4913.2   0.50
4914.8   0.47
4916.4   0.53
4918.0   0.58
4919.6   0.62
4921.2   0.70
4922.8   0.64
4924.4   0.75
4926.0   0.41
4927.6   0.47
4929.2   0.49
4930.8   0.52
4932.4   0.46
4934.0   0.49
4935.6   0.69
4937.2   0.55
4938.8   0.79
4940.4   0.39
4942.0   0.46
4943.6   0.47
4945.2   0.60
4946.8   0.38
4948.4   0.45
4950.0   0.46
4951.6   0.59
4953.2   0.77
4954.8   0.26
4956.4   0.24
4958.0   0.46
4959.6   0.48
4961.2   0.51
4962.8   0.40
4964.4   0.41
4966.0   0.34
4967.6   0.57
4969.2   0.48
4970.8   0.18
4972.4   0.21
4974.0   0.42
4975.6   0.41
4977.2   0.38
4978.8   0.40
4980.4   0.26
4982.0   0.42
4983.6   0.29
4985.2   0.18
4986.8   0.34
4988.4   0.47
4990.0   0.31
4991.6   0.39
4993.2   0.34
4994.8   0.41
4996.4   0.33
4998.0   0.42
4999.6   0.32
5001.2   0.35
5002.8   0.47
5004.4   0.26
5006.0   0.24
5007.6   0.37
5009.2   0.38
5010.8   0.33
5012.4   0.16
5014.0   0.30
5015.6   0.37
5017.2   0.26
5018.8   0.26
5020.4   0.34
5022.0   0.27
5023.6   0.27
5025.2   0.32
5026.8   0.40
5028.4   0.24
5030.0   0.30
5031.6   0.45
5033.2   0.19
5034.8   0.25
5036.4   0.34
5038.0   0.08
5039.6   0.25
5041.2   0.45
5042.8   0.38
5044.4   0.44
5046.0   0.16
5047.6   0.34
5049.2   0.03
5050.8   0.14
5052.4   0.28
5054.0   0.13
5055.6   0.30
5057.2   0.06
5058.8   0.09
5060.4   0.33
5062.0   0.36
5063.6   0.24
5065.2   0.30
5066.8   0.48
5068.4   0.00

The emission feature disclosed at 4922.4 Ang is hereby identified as C IV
